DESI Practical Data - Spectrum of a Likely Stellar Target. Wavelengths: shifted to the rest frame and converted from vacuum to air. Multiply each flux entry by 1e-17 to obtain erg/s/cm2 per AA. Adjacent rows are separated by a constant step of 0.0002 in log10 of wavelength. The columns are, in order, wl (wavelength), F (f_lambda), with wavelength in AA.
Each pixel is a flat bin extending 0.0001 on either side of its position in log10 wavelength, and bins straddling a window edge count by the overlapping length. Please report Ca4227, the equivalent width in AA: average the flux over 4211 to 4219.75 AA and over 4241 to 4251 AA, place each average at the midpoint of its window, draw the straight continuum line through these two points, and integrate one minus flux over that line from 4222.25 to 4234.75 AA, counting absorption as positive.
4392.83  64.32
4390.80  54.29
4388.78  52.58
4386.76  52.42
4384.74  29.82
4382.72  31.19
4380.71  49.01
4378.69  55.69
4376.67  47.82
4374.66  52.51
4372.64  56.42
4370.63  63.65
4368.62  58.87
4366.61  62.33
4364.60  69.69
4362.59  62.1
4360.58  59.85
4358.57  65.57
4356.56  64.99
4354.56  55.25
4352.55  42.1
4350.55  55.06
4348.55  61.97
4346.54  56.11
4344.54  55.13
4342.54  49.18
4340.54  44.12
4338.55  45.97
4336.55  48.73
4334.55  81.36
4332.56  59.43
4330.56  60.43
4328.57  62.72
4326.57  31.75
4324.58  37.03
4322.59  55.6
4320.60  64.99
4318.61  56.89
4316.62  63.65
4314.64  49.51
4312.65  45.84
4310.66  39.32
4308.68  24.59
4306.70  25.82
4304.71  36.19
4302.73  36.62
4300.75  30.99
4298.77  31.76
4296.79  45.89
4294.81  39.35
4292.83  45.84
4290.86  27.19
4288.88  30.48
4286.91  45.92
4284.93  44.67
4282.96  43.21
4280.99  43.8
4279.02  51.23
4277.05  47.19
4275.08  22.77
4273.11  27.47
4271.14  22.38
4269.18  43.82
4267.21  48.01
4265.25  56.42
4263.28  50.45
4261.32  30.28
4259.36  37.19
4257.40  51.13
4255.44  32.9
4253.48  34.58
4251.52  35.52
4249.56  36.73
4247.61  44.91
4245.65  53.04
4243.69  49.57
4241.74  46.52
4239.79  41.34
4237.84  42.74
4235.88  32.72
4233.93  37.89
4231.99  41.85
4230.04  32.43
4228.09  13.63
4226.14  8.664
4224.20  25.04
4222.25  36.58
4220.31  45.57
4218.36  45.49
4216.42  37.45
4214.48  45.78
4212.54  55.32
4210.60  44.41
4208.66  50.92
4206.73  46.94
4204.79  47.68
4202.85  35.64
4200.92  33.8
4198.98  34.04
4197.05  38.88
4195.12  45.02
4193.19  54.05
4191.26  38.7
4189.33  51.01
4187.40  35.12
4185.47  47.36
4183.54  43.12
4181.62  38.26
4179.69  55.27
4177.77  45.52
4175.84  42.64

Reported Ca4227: 5.1 AA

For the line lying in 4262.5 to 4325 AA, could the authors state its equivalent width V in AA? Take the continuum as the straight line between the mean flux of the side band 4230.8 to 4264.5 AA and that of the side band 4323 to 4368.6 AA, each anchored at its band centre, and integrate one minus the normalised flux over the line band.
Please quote 8.3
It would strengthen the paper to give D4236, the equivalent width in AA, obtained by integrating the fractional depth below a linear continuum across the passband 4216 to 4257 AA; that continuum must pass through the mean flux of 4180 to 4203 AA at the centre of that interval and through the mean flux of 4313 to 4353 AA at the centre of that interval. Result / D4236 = 7.8 AA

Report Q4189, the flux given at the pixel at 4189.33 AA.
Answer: 51.01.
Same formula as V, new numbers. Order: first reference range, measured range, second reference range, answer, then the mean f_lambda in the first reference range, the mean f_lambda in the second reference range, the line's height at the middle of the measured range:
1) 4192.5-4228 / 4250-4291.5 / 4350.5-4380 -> 6.63 AA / 39.8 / 58.1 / 47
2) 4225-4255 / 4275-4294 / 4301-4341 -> 0.86 AA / 36.7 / 48.3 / 43.1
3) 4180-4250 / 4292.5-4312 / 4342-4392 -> 5.27 AA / 40.7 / 54.6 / 48.7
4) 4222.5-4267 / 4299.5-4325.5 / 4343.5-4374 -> 3.76 AA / 38.1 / 59.2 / 50.6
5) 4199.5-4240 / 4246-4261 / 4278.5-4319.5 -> 0.00 AA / 38.1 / 40.7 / 39.2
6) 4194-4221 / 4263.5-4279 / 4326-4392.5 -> 2.71 AA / 43.4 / 54.7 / 48.2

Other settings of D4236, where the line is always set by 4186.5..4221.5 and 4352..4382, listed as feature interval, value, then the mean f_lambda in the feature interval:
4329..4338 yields -1.1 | 61.7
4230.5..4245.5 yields 1.4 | 42.1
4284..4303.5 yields 5.1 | 37.9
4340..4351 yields 0.4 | 53.9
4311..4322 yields -0.4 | 55.1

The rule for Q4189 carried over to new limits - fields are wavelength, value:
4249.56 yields 36.73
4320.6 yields 64.99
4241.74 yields 46.52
